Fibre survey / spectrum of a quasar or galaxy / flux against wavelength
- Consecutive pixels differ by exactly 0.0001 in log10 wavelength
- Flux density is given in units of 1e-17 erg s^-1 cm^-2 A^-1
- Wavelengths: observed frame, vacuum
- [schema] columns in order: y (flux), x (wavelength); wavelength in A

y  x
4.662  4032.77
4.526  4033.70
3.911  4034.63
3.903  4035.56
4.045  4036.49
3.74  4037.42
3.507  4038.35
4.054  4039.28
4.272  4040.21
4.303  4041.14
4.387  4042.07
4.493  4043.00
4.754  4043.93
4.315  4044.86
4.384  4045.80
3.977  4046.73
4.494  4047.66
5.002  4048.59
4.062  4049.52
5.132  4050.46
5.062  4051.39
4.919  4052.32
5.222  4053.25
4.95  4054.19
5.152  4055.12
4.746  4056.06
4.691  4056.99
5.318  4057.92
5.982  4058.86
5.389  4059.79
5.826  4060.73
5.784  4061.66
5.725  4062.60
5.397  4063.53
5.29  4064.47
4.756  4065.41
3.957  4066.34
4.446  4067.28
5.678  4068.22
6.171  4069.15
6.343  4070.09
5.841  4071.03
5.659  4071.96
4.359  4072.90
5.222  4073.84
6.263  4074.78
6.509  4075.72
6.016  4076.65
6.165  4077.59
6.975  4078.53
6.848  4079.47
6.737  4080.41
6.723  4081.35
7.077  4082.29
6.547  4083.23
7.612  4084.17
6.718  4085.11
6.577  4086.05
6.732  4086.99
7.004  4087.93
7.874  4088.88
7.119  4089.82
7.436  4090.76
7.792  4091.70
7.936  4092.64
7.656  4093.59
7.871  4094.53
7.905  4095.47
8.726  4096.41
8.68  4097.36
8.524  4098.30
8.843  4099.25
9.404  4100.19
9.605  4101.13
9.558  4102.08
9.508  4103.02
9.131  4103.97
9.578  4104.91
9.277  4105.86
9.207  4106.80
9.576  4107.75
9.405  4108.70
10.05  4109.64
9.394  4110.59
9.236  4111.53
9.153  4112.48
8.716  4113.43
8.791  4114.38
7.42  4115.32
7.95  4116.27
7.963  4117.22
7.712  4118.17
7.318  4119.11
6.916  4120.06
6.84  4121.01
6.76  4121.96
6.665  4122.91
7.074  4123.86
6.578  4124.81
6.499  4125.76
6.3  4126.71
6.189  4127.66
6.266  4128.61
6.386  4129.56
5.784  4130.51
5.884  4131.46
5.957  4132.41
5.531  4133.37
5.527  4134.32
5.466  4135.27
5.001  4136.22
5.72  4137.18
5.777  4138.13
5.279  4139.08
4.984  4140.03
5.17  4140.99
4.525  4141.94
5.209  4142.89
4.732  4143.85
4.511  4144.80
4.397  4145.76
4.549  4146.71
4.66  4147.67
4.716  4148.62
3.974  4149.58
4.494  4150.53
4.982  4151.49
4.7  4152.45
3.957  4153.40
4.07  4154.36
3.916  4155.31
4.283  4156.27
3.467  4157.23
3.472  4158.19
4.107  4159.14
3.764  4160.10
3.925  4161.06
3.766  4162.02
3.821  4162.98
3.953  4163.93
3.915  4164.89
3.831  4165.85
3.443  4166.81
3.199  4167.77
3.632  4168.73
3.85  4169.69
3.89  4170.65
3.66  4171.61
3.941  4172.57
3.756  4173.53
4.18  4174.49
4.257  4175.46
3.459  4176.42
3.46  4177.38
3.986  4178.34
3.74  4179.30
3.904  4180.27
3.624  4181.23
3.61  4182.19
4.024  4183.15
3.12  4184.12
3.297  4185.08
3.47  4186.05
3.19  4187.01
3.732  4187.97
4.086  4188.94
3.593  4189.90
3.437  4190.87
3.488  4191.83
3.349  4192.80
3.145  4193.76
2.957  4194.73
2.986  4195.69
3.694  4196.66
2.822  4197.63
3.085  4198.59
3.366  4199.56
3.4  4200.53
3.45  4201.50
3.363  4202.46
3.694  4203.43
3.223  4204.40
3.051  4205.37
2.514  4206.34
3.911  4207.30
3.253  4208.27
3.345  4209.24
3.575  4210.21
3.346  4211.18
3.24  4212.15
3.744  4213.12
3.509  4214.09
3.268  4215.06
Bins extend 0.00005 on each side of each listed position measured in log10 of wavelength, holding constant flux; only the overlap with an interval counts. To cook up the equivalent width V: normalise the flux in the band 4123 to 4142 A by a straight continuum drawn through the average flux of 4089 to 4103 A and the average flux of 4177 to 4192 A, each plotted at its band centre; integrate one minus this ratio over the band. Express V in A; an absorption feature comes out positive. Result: 1.8 A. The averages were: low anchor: 8.39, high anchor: 3.61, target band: 5.84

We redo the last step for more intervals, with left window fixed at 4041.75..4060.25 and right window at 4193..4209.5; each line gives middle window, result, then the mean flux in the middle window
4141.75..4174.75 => -3.4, 4.09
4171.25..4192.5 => -1.4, 3.68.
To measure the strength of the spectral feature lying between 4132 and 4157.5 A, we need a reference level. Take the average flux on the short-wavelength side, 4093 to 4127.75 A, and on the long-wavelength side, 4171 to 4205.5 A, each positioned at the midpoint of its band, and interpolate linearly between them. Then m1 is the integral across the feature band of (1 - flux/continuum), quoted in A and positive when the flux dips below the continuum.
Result 5.7 A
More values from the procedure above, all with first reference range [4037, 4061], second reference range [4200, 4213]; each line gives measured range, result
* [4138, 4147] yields -2.3 A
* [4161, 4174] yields -0.2 A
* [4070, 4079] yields -2.9 A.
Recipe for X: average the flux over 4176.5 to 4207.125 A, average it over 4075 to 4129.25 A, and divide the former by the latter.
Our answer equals 0.4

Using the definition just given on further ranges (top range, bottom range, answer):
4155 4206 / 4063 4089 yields 0.59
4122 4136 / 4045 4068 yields 1.23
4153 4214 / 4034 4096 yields 0.64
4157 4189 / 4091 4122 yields 0.43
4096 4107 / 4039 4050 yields 2.09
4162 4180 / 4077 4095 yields 0.53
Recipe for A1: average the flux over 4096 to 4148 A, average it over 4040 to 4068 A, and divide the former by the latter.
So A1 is 1.47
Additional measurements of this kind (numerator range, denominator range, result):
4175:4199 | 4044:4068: 0.71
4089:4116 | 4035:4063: 1.86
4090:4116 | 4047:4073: 1.69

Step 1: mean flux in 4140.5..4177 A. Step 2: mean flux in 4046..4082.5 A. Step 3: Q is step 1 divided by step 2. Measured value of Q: 0.75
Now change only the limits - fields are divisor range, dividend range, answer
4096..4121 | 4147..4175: 0.45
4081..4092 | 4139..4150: 0.66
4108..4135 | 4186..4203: 0.46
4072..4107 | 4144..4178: 0.53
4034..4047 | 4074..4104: 1.83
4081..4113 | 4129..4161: 0.58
